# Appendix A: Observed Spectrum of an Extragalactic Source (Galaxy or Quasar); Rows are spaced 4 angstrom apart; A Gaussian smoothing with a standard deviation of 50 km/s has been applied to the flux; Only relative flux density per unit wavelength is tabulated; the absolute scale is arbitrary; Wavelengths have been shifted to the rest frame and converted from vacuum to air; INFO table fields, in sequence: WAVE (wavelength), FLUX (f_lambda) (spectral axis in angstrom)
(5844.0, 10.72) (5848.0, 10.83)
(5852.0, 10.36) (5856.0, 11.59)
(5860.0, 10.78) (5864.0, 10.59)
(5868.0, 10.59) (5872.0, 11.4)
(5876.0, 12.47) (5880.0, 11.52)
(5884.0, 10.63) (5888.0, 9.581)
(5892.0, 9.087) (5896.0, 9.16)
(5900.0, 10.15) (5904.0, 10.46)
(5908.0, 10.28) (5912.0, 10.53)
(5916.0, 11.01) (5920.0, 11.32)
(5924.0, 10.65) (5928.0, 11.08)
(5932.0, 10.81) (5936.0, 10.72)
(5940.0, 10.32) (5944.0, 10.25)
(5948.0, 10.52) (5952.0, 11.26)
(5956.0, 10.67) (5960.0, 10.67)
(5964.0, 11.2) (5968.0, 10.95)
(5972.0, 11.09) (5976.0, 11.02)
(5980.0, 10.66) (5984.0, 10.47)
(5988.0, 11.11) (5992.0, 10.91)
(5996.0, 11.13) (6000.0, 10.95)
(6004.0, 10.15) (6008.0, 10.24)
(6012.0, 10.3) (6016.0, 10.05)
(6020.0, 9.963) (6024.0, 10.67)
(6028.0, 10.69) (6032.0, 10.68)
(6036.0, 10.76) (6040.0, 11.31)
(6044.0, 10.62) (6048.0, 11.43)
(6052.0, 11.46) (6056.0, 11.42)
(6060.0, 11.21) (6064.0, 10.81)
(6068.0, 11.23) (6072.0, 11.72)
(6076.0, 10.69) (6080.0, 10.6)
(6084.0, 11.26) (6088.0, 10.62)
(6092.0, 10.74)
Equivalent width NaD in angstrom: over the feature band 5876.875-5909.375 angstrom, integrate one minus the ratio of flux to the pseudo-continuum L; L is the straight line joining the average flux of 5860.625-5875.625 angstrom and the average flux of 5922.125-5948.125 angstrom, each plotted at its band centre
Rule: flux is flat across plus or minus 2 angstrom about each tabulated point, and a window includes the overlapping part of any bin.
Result 2.1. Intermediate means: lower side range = 11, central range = 10.2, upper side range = 10.6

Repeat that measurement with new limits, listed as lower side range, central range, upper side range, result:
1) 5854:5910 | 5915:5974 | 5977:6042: -1.2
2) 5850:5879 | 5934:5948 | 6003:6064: 0.7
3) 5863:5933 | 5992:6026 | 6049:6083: 1.6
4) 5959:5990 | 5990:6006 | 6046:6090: 0.3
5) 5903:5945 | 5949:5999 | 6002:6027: -2.3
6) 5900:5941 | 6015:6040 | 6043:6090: 1.0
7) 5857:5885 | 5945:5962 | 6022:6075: 0.6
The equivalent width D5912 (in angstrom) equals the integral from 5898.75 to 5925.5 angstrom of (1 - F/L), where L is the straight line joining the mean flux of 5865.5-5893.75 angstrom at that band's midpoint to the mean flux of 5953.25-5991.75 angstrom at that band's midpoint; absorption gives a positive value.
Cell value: 0.4 angstrom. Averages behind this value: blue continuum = 10.8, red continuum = 10.9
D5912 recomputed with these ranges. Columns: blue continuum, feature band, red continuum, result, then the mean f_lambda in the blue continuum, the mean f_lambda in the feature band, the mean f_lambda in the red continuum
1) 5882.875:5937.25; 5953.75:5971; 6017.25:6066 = -0.49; 10.4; 10.9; 10.9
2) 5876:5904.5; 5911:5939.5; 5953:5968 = -0.81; 10.2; 10.9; 10.9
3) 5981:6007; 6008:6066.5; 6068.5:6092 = 0.39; 10.8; 10.8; 11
